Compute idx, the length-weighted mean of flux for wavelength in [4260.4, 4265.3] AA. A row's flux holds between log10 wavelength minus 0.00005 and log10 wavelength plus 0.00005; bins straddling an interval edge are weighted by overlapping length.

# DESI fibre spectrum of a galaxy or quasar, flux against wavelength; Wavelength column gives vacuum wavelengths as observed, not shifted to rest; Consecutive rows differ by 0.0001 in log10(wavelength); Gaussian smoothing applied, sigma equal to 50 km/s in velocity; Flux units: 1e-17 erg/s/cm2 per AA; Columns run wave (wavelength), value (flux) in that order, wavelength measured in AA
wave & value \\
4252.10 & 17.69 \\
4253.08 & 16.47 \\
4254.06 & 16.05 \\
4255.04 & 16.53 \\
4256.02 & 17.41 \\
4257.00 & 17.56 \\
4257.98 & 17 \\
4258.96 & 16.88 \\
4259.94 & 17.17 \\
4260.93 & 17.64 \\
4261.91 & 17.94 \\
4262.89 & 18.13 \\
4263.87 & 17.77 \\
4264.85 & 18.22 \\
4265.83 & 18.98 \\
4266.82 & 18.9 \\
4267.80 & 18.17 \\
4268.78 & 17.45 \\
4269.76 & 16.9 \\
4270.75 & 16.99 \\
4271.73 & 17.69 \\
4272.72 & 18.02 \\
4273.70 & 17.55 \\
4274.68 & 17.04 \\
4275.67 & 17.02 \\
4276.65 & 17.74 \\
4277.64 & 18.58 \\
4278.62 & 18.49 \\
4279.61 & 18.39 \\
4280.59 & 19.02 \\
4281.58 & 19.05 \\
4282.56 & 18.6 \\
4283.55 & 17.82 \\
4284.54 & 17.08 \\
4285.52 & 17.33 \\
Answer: 17.9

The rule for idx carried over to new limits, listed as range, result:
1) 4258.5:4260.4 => 17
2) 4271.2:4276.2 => 17.5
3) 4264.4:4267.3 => 18.7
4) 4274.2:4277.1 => 17.3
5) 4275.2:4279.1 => 18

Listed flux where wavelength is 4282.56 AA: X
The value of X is 18.6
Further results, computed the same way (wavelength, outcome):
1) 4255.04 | 16.53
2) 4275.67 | 17.02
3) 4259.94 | 17.17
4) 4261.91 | 17.94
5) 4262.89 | 18.13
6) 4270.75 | 16.99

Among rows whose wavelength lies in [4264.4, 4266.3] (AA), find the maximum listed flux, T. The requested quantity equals 18.98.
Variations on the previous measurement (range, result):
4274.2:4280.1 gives 18.58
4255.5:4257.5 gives 17.56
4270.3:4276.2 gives 18.02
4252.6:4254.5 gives 16.47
